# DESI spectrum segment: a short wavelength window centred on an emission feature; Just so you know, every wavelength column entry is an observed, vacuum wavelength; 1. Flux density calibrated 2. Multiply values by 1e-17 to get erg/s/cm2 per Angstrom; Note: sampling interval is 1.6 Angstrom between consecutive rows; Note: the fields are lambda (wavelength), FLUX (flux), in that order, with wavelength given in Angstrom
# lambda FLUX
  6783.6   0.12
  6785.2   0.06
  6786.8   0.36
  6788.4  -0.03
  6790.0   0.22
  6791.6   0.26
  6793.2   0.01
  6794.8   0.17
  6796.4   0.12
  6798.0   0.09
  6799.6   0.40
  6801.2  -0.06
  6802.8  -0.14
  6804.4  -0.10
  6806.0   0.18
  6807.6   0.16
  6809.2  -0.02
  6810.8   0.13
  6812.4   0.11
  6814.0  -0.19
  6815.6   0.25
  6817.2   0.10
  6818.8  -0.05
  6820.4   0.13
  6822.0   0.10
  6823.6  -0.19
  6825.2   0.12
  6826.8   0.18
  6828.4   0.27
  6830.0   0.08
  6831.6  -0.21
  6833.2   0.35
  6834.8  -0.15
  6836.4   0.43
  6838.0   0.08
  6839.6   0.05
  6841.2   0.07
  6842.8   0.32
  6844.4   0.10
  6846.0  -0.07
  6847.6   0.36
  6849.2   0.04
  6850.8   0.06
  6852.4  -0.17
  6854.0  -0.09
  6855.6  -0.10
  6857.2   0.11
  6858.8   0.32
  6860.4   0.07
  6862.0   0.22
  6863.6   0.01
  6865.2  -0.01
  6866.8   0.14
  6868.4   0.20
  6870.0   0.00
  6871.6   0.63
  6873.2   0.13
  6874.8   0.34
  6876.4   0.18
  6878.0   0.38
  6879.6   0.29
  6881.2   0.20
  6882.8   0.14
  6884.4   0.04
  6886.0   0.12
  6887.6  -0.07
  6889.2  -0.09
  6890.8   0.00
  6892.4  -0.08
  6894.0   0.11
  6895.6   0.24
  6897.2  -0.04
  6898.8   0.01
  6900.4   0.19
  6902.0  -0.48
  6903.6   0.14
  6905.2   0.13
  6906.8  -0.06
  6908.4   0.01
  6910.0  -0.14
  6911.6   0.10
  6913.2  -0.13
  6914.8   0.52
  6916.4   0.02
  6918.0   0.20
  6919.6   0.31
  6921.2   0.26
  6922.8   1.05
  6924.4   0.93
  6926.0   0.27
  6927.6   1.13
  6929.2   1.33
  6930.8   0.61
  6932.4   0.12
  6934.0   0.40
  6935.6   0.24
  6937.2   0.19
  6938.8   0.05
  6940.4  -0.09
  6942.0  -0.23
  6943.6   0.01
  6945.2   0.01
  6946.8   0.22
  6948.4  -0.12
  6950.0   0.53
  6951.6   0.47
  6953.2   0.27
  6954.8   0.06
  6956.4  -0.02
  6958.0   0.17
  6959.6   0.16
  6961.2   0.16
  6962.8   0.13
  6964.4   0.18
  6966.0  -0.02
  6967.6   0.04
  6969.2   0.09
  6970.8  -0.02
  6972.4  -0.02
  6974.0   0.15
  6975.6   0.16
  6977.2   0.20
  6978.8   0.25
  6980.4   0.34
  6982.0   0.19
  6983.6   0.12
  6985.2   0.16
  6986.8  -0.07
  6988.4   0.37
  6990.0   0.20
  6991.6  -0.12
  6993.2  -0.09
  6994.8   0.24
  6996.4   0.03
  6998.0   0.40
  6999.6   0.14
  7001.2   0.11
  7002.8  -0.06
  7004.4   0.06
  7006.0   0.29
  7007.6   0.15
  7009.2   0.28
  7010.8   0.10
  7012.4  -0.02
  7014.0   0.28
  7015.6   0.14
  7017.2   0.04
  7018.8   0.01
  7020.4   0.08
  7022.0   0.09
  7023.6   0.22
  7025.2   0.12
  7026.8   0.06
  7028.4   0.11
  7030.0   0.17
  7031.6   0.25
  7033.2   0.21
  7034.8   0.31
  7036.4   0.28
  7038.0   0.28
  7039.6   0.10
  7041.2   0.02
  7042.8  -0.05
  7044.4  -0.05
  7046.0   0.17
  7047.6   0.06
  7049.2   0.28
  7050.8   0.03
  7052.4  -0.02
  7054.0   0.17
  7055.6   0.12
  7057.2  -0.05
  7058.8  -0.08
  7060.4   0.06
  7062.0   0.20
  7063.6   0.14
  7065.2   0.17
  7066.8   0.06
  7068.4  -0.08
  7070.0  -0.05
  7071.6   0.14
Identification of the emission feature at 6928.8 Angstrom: [O II] 3727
